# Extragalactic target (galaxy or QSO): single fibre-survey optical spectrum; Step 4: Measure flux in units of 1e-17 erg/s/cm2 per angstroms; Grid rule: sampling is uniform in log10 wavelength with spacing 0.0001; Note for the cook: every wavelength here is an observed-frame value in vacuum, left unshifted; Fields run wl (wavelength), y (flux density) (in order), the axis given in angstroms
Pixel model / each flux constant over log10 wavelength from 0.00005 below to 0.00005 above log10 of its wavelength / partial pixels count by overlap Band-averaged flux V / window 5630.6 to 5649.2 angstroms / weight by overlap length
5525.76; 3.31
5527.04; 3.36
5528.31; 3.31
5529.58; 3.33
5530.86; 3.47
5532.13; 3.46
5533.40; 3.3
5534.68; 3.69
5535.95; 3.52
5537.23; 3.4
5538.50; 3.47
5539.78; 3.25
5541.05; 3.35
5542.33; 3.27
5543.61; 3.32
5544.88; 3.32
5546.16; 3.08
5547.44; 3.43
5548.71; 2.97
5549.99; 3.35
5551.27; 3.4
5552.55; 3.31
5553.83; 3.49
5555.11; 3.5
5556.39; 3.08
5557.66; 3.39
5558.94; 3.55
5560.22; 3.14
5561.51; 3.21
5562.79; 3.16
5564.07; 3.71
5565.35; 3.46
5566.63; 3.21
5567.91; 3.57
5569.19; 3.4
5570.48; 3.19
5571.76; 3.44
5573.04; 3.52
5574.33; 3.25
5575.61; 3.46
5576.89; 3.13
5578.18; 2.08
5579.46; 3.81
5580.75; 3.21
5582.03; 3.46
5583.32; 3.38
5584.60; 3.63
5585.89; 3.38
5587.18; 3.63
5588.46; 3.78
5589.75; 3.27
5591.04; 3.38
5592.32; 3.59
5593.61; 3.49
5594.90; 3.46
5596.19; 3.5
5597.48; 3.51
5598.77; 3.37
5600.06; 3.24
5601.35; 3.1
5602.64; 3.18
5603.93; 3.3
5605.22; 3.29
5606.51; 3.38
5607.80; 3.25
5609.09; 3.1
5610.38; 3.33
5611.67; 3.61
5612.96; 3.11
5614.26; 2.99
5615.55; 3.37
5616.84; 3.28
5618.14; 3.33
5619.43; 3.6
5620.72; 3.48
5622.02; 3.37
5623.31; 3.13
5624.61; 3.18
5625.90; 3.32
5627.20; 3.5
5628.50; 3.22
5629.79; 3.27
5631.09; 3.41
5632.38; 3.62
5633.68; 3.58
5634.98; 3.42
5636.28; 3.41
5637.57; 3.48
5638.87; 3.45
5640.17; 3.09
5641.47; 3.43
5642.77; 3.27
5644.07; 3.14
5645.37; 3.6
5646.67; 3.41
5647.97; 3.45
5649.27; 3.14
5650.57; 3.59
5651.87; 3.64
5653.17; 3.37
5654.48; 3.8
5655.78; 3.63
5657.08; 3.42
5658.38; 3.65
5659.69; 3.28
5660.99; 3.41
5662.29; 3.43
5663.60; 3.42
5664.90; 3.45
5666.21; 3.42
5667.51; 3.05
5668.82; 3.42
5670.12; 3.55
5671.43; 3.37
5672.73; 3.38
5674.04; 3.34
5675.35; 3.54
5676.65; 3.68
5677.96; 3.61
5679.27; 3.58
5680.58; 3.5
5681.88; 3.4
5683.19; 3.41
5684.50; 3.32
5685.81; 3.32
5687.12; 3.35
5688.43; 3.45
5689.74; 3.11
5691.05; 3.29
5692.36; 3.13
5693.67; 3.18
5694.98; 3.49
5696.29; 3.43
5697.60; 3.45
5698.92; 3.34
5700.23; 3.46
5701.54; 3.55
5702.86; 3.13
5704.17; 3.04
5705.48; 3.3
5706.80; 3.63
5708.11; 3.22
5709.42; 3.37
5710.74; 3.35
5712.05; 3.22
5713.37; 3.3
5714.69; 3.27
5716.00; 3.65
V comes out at 3.4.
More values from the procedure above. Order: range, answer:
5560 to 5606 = 3.36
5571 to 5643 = 3.35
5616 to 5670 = 3.41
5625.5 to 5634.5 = 3.42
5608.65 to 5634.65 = 3.34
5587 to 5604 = 3.41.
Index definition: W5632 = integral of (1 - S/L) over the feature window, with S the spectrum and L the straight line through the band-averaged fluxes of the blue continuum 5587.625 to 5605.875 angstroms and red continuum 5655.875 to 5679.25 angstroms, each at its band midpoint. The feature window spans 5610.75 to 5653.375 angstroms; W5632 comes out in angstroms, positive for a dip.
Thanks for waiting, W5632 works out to 0.6 angstroms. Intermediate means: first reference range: 3.39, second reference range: 3.44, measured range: 3.37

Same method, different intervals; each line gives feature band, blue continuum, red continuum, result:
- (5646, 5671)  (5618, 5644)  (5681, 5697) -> -0.7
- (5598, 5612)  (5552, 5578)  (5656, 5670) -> 0.4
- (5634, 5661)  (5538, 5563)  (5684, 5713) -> -1.0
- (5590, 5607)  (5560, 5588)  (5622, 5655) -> 0.0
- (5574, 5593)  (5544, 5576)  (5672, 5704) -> -0.1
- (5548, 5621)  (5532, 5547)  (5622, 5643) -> 0.4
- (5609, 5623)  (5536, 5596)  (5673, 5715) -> 0.1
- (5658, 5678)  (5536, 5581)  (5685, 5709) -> -0.6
